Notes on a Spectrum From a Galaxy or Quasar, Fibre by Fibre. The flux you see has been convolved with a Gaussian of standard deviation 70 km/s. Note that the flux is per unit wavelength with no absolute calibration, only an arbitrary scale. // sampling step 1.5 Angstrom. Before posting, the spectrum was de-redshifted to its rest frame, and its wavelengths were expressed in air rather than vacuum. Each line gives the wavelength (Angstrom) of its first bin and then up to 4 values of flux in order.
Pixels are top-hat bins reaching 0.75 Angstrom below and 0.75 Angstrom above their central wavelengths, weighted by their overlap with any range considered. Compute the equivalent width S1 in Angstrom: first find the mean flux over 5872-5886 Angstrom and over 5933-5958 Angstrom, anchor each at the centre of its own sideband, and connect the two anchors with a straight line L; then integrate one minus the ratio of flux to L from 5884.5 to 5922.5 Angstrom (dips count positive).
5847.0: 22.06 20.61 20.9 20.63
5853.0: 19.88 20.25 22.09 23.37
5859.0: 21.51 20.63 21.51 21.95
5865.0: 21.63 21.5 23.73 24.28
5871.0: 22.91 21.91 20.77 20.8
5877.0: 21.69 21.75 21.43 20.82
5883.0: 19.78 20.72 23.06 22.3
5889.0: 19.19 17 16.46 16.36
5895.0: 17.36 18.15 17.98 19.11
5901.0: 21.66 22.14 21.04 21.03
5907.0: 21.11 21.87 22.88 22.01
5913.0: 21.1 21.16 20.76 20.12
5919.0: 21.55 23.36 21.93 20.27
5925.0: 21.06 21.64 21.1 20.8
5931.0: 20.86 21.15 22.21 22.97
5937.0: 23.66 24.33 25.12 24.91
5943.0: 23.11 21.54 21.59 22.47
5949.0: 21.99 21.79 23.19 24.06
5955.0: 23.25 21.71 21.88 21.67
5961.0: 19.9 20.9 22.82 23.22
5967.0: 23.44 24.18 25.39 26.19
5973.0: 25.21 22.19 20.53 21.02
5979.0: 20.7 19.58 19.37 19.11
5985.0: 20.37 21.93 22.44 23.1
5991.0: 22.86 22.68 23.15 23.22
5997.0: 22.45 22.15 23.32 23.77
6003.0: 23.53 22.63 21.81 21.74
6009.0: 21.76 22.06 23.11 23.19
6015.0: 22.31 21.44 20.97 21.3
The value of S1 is 2.45 Angstrom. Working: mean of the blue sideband 21.2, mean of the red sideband 22.9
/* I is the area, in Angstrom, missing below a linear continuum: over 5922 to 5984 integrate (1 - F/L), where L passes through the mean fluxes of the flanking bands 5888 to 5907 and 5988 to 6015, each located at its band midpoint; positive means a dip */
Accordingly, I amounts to -3.69 Angstrom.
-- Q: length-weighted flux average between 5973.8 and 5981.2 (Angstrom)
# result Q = 20.8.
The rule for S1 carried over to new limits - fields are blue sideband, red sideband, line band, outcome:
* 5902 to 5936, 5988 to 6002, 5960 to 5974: -0.6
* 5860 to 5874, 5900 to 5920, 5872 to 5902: 2.6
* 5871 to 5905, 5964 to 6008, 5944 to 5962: -0.3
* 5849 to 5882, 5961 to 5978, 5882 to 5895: 1.6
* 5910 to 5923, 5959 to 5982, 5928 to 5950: -0.7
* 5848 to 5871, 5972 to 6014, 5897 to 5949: 0.4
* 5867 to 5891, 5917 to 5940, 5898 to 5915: 0.4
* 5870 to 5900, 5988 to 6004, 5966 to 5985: 0.2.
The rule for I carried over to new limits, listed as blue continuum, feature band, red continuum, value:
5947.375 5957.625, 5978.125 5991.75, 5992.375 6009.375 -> 0.98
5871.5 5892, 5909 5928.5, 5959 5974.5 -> 0.32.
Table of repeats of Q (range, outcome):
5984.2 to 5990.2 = 21.9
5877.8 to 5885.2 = 20.9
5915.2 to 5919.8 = 20.8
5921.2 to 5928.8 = 21.2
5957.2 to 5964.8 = 21.4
